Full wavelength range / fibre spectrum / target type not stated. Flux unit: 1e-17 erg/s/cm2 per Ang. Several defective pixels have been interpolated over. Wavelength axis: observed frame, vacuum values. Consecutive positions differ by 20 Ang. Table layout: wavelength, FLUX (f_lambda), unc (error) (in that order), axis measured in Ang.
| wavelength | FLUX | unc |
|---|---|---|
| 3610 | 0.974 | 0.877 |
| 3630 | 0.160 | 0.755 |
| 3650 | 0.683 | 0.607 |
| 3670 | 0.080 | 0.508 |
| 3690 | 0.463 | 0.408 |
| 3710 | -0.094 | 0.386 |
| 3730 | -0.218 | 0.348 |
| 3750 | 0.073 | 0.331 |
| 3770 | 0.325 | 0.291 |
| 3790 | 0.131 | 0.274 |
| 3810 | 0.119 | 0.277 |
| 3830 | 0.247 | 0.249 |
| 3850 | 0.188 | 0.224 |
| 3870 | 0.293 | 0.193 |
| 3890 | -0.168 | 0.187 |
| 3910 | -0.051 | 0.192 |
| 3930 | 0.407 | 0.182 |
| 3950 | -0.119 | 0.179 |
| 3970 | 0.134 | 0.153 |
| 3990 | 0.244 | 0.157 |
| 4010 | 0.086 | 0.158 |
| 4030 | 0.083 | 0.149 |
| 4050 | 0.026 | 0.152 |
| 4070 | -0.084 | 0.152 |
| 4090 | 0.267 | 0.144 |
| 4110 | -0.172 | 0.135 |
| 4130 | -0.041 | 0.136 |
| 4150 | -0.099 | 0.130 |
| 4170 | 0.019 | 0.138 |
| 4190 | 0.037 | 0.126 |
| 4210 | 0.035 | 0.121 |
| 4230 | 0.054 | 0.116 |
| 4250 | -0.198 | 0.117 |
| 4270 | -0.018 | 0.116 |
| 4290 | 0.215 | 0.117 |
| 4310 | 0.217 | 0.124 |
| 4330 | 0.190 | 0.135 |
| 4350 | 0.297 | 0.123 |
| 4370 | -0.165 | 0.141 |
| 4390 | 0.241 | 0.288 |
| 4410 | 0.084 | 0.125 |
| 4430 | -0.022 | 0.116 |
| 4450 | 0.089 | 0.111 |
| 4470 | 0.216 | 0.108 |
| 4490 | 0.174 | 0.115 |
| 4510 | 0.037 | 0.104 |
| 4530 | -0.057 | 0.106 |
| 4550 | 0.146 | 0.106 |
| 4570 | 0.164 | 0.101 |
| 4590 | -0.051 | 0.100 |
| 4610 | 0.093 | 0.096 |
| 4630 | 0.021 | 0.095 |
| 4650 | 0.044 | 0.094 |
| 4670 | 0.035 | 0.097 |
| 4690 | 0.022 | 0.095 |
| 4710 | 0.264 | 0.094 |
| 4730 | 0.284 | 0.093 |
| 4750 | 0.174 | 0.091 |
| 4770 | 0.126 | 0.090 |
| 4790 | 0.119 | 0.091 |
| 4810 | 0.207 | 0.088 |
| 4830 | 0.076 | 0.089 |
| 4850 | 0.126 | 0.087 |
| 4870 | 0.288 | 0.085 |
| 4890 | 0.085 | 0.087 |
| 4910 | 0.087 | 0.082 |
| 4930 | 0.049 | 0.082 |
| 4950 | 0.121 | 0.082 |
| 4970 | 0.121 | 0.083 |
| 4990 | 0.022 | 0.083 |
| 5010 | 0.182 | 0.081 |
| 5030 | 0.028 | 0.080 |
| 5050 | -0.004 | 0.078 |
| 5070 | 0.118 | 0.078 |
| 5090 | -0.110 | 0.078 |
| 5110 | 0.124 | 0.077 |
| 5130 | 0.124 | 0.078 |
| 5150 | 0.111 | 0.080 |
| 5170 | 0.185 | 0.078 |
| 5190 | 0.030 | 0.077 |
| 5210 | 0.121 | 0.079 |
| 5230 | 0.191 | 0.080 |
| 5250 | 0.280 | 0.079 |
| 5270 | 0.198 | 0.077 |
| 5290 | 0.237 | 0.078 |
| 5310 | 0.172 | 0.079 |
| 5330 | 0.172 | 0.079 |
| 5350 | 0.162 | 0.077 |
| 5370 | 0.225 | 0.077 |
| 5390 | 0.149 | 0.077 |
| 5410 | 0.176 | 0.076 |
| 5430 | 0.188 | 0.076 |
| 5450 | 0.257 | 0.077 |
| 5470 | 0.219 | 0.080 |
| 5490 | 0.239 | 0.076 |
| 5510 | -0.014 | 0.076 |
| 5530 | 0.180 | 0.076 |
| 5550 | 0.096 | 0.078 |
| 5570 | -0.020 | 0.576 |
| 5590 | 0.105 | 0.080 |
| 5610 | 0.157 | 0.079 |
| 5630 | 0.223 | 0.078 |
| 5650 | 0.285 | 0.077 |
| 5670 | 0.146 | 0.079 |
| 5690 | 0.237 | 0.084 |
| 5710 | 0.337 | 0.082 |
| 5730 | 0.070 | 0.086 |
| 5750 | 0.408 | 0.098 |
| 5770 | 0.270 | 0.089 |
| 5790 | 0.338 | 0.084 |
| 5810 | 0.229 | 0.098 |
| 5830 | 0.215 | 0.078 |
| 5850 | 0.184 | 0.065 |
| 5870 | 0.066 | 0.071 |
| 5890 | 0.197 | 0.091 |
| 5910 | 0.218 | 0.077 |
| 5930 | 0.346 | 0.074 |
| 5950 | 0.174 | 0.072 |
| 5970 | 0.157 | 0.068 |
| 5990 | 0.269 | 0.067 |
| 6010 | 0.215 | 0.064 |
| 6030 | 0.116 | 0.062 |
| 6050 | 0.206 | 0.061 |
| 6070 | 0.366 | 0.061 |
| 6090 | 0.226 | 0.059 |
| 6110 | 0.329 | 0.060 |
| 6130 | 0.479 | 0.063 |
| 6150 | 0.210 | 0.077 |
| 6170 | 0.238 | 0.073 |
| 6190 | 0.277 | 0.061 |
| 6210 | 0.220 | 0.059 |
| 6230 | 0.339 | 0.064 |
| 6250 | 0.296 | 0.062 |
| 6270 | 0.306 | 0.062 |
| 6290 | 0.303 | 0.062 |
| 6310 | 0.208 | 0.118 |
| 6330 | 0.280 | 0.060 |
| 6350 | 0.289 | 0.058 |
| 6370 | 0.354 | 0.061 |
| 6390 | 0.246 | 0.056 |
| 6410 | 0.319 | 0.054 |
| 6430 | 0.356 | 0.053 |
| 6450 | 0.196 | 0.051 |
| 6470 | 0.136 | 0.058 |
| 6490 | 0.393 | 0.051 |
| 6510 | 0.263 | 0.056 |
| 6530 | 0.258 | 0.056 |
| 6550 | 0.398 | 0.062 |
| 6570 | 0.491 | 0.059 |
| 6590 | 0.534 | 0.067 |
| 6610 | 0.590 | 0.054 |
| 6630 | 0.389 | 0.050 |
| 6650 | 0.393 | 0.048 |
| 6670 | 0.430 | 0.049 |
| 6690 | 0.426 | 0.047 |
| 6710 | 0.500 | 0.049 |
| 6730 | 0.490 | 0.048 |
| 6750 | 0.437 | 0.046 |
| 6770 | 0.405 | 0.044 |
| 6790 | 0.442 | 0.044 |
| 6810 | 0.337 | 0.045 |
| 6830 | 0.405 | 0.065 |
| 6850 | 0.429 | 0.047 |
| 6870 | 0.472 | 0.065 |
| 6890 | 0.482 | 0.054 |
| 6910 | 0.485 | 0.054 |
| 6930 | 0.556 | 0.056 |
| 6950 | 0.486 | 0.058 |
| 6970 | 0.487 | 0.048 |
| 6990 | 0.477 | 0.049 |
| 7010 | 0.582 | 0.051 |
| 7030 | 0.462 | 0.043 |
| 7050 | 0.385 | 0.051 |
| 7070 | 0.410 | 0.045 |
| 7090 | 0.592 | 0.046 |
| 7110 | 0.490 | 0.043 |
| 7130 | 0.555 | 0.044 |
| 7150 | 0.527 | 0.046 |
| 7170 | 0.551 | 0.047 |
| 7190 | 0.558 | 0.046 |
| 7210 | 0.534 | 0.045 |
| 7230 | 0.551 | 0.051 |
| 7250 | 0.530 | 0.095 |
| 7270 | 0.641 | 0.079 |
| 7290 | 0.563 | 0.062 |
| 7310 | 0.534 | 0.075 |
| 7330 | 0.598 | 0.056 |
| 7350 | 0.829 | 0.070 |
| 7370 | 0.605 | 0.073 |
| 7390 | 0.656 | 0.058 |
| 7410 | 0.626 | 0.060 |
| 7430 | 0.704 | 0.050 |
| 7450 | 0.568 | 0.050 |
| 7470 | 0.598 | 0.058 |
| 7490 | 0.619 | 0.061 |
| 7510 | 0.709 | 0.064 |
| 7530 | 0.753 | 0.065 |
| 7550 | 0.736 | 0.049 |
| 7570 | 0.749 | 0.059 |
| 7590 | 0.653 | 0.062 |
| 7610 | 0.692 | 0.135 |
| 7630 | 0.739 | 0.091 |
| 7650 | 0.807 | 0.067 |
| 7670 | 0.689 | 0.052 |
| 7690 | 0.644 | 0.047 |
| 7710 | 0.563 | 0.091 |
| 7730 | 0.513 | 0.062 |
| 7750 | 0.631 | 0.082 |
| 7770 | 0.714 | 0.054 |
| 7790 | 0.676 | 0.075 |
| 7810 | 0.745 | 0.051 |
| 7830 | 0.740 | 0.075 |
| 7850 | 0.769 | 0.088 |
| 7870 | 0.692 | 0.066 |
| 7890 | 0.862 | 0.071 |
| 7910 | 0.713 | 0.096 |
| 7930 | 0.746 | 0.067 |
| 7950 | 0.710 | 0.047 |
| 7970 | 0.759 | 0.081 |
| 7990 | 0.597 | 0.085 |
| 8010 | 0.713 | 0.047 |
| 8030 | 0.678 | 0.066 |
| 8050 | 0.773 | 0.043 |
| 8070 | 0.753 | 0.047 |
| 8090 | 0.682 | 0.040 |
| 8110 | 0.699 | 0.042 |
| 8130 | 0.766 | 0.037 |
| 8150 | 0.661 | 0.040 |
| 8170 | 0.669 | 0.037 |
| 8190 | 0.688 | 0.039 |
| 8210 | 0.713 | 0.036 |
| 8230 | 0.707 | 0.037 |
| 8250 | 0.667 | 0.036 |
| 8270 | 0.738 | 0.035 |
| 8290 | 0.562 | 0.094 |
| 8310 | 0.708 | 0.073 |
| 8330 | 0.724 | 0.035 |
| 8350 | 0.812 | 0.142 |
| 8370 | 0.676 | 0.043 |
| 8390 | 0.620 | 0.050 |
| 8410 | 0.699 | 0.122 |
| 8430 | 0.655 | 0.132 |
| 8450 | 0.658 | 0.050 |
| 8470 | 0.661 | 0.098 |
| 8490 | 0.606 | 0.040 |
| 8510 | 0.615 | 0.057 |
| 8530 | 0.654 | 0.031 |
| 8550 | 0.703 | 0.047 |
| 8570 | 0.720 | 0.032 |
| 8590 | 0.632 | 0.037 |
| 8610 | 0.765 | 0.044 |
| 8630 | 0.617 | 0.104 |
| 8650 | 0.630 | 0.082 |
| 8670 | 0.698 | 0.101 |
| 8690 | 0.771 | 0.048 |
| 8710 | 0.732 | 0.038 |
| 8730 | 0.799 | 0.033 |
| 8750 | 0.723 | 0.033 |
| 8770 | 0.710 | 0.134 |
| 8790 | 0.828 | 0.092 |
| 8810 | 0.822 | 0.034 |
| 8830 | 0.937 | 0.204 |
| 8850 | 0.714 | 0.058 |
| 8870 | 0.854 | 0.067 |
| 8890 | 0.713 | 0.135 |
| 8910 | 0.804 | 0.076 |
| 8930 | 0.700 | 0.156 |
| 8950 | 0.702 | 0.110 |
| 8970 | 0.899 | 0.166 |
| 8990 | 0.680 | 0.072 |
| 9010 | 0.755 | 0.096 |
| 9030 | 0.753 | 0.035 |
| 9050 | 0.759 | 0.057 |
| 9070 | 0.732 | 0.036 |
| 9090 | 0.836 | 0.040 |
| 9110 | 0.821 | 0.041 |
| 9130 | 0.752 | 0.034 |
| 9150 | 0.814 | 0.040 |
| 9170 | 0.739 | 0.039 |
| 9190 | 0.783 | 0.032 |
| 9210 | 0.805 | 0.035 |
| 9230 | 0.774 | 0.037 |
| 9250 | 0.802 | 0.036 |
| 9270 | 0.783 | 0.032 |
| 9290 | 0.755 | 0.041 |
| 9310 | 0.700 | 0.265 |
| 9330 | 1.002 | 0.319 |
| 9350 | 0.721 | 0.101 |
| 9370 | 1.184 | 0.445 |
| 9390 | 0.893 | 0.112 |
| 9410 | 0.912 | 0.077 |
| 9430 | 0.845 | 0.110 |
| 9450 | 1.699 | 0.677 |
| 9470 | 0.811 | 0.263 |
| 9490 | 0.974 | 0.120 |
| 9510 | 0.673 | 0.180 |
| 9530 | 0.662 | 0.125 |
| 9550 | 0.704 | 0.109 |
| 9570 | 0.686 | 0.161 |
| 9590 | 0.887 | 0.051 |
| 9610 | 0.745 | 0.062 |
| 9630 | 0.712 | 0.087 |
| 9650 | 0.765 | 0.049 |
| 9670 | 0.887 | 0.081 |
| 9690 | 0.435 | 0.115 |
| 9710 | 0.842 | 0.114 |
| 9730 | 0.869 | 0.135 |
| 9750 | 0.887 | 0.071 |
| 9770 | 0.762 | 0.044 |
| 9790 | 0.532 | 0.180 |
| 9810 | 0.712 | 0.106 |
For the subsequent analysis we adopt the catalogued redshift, 0.64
